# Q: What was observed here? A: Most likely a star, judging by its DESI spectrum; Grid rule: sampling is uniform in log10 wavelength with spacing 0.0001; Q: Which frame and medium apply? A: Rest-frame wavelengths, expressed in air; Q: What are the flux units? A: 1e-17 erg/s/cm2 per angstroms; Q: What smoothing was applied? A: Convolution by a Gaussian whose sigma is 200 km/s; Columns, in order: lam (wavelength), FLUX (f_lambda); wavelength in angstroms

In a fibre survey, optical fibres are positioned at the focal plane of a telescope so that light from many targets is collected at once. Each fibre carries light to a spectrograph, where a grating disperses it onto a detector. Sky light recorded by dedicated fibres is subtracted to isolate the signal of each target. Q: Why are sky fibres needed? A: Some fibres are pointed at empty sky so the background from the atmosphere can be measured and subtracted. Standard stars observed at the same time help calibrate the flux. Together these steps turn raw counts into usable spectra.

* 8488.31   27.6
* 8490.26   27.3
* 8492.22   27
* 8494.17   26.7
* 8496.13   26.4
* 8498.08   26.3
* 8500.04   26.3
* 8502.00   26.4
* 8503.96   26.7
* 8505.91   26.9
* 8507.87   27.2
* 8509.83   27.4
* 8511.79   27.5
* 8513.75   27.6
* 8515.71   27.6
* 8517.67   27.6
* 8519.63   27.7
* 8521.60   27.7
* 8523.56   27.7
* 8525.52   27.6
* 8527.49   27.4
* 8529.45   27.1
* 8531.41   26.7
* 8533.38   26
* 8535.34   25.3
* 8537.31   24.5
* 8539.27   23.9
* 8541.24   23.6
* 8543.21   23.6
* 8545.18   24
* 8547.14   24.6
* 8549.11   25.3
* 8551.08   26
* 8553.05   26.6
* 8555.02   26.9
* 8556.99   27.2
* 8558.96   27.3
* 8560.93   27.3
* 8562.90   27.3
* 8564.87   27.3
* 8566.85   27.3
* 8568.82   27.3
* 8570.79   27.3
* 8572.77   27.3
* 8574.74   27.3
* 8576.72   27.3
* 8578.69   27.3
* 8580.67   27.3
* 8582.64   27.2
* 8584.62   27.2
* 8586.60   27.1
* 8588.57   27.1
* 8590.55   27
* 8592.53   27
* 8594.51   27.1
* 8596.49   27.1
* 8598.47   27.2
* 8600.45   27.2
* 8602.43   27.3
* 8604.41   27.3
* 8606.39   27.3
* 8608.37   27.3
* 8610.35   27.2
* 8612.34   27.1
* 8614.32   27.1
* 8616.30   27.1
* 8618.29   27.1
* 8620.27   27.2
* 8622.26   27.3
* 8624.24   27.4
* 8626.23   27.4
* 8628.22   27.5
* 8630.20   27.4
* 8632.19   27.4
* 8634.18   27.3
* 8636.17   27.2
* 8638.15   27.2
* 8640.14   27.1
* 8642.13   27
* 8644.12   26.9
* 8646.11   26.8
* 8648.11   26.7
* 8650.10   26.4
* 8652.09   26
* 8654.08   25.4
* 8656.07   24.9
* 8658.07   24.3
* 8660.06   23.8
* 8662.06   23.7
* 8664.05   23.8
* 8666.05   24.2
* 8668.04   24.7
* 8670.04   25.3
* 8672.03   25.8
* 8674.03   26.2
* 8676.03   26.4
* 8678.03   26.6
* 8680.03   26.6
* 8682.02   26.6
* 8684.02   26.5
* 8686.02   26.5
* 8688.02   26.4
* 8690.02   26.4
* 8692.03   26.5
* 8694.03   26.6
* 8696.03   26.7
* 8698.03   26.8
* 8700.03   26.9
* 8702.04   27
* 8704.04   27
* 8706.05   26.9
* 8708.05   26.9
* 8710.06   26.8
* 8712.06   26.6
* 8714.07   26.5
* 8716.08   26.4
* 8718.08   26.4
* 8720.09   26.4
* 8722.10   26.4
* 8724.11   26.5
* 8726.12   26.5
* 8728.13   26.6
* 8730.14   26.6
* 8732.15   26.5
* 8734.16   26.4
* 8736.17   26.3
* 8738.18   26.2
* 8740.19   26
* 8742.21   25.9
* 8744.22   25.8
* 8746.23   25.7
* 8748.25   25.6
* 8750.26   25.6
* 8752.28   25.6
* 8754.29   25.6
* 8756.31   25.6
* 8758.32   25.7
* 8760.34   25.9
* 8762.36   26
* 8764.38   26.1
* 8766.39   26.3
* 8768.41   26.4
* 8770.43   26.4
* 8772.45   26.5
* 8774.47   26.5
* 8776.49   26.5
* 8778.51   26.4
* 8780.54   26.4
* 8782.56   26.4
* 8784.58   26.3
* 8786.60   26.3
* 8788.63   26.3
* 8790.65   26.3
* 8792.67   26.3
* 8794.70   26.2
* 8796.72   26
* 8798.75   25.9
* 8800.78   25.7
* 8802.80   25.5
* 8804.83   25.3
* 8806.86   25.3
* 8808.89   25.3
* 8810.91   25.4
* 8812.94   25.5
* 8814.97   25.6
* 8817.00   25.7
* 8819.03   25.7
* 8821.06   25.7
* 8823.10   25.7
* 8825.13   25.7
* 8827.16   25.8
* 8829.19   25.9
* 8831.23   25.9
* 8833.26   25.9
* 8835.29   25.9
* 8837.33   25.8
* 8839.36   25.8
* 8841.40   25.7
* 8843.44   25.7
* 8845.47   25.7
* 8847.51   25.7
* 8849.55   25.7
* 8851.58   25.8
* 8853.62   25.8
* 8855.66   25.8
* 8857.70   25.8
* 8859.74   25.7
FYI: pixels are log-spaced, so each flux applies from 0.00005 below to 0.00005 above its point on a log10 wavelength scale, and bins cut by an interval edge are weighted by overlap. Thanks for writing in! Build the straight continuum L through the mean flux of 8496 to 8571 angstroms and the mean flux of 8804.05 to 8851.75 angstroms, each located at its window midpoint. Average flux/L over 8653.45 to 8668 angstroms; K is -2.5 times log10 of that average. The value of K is 0.08 mag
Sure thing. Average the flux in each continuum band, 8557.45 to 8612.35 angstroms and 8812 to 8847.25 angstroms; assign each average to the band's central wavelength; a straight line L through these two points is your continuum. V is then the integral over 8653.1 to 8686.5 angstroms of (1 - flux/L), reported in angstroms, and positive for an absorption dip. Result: 1.7 angstroms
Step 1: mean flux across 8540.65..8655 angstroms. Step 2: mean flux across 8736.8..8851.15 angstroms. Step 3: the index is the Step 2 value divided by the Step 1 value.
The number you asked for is 1.0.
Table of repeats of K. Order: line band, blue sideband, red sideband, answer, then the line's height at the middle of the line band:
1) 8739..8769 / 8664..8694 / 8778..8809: 0.01 mag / 26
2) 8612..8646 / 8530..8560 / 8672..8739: -0.05 mag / 26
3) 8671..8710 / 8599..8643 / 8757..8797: 0.01 mag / 26.8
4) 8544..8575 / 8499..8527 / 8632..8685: 0.01 mag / 26.8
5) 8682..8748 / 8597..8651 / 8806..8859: 0.00 mag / 26.5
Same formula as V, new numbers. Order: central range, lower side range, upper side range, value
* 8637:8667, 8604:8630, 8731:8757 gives 1.4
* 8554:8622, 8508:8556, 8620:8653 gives -1.3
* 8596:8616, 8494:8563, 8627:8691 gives -0.7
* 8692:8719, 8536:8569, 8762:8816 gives -0.8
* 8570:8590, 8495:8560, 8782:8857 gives -0.7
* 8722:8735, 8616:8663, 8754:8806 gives -0.1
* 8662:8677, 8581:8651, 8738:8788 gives 0.9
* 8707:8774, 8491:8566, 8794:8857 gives -0.7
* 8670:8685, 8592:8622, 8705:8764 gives 0.2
